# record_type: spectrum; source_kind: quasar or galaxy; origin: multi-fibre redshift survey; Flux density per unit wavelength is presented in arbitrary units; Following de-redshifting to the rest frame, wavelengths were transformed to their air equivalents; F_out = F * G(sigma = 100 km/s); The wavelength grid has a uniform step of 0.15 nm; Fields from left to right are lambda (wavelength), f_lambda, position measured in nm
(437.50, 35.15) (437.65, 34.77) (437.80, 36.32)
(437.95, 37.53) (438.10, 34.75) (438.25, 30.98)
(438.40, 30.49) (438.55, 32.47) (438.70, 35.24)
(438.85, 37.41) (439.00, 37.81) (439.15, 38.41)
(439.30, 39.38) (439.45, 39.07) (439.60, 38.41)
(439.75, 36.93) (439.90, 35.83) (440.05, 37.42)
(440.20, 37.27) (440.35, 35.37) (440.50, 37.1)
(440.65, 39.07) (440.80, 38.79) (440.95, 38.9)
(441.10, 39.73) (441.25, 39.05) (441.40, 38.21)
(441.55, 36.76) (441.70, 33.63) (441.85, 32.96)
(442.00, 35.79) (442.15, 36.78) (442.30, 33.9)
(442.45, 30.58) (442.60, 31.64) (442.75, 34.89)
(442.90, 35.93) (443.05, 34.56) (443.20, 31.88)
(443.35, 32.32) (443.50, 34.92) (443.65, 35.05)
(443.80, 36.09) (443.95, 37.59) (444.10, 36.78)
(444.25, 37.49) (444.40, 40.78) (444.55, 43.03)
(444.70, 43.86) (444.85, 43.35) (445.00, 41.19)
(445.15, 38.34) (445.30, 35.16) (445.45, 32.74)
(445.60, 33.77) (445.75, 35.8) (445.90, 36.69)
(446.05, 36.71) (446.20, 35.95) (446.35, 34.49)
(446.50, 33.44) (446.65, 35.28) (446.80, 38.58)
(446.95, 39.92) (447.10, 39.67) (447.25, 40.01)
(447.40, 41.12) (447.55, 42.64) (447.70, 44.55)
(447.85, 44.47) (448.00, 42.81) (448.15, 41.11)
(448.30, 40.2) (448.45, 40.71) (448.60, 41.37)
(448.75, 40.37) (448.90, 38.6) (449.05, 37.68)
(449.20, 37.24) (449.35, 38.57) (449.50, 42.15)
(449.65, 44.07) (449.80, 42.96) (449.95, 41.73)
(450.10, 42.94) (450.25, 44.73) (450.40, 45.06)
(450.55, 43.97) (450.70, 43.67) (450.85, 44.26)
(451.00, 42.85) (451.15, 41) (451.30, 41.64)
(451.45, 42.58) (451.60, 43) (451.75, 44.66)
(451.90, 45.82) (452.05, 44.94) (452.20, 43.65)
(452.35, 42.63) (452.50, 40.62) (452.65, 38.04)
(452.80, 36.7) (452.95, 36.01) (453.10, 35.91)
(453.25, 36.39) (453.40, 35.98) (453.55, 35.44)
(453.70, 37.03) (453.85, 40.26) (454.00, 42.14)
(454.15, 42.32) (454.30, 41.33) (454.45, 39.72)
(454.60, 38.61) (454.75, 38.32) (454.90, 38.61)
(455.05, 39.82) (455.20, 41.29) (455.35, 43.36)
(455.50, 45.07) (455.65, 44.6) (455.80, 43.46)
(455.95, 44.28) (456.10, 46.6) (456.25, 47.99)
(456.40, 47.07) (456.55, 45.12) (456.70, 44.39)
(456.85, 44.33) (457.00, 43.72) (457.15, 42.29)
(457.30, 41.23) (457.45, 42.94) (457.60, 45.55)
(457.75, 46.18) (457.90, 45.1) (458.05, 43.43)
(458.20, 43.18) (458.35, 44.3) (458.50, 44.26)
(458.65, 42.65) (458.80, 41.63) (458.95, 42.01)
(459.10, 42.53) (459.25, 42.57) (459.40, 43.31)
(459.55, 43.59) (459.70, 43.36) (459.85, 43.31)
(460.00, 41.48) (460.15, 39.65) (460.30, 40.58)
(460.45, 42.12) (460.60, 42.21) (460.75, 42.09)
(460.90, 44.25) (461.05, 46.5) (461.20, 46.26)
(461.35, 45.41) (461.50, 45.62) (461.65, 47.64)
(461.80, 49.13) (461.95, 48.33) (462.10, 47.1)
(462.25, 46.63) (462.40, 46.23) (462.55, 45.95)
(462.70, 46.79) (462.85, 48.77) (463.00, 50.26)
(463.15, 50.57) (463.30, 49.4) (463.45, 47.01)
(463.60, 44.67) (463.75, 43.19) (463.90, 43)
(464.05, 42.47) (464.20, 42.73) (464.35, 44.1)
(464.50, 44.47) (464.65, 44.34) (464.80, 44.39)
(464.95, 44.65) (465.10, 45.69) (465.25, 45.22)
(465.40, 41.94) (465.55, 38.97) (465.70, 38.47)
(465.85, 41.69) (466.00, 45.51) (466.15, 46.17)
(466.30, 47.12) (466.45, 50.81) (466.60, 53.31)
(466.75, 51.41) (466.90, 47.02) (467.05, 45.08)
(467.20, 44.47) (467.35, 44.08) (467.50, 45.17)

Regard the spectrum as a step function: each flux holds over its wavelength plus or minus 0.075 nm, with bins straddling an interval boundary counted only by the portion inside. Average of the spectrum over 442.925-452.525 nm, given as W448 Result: 39.9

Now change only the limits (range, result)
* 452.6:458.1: 41.6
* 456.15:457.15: 45.2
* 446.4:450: 40.3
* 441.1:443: 35.2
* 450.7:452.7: 42.8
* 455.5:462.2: 44.2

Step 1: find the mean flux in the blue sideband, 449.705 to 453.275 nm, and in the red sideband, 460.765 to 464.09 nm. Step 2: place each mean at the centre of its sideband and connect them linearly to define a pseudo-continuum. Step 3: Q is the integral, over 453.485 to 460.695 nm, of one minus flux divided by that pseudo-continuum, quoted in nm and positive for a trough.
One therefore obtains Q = 0.28 nm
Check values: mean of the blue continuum 42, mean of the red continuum 46.6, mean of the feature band 42.6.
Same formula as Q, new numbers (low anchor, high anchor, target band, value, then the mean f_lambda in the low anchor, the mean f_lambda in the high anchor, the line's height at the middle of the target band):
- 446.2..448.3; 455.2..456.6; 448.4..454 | 0.153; 39.7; 45.1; 42.2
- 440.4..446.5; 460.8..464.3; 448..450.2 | -0.077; 36.5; 46.4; 39.4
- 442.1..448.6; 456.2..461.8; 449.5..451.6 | -0.165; 37.6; 43.8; 40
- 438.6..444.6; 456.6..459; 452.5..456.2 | 0.176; 36.5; 43.6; 42.1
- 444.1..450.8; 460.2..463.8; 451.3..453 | 0.006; 40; 46.1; 41.9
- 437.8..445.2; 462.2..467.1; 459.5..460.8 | 0.057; 36.6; 45.7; 43.9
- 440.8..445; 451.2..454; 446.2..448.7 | -0.105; 36.7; 40.1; 38.3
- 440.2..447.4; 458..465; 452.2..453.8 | 0.119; 36.7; 44.6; 40.9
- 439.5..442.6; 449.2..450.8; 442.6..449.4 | 0.319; 36.5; 42.7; 40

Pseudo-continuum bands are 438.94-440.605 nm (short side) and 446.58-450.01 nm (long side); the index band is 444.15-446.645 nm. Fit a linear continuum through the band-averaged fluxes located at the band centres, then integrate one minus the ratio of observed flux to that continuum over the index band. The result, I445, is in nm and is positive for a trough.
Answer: 0.13 nm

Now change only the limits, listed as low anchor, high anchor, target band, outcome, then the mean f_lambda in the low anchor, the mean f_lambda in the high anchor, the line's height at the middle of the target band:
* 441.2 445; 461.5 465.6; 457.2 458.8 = -0.02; 36.4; 45.7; 43.2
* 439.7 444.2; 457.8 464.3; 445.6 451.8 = -0.26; 35.9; 44.7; 39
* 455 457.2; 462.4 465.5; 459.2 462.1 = 0.05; 44.3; 45.4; 45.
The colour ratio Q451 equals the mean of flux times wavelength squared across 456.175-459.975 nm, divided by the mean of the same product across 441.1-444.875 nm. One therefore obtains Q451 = 1.3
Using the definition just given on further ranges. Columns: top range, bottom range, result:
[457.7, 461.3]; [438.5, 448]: 1.25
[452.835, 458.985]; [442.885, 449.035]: 1.15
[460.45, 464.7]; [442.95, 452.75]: 1.23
